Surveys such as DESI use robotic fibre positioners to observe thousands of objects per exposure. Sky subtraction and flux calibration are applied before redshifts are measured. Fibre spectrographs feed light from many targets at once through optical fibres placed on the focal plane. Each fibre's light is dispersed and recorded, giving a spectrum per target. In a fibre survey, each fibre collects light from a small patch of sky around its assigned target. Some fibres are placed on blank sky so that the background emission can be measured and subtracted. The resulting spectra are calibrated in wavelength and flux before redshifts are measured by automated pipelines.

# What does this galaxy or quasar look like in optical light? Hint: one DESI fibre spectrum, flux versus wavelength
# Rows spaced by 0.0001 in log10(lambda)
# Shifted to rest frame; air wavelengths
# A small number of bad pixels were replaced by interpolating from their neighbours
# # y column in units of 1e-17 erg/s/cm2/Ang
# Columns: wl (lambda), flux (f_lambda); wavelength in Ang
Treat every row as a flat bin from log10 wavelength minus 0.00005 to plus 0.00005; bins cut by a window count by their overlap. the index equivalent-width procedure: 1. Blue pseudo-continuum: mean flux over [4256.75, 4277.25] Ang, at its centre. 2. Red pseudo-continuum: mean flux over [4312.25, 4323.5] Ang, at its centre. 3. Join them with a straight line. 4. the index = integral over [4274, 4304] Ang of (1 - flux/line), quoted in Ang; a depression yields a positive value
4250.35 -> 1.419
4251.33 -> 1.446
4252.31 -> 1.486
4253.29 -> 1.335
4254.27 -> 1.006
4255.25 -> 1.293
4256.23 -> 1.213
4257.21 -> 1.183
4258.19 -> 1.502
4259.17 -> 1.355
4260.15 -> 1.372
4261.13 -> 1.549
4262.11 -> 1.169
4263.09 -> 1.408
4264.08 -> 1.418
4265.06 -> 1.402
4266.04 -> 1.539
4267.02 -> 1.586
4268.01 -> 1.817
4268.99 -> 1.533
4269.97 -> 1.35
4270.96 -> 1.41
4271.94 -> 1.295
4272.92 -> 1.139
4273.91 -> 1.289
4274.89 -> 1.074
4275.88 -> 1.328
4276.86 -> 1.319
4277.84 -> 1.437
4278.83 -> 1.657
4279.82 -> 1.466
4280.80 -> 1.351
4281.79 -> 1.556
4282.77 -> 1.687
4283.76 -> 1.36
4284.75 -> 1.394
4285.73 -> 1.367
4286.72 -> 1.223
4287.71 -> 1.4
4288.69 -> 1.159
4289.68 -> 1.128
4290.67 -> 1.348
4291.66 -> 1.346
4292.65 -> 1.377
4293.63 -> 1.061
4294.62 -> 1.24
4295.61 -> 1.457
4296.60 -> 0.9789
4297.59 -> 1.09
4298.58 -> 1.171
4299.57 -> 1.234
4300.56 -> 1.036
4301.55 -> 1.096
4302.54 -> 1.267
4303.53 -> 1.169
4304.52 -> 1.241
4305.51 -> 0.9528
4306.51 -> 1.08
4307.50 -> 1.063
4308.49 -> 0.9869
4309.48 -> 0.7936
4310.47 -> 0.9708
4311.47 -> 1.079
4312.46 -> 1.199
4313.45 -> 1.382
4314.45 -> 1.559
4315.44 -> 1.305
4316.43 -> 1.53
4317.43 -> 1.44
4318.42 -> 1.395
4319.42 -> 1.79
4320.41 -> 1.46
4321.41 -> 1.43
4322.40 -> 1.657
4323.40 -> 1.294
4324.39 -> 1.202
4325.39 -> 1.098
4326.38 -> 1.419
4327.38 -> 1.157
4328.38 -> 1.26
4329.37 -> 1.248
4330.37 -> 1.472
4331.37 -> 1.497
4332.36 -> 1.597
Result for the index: 2.65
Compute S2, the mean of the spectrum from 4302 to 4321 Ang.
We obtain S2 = 1.25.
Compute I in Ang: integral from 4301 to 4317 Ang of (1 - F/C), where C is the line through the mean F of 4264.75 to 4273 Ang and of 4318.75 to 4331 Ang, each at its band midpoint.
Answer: 2.7 Ang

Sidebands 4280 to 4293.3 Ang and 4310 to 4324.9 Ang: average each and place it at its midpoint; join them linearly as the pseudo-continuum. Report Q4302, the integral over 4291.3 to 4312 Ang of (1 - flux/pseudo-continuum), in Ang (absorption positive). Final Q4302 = 3.7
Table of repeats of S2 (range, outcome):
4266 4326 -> 1.3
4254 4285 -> 1.39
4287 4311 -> 1.15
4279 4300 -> 1.31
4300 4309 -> 1.1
